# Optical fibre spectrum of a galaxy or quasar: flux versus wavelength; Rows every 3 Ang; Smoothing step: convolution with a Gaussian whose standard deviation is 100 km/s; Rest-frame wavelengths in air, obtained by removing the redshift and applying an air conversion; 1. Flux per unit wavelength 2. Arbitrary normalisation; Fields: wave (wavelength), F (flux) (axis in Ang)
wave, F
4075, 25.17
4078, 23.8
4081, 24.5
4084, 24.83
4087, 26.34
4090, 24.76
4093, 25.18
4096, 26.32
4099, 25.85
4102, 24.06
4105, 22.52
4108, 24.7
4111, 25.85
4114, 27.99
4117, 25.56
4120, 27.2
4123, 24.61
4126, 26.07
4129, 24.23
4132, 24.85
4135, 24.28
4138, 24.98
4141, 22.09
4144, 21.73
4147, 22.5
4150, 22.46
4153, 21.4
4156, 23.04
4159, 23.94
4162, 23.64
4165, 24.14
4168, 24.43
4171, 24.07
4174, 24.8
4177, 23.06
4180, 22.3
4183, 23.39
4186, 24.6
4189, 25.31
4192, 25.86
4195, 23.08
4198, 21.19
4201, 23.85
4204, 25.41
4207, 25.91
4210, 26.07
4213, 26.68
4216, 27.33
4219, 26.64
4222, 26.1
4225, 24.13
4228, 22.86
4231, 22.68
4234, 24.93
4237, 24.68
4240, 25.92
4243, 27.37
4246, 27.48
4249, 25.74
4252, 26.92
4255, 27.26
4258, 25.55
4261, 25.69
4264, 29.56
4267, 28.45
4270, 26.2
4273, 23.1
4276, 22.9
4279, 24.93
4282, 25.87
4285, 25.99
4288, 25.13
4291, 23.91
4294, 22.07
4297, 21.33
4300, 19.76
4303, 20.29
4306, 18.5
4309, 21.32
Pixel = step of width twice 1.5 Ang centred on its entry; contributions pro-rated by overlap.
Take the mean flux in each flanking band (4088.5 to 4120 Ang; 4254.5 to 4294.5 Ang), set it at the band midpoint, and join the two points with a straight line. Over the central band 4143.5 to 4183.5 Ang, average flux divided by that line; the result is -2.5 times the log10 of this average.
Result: 0.097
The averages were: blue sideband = 25.4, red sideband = 25.5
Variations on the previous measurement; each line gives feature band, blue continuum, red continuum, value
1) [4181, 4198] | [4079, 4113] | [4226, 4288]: 0.057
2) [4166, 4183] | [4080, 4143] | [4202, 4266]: 0.080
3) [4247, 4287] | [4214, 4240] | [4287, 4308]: -0.134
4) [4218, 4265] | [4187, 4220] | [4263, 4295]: -0.024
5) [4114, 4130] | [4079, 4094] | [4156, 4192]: -0.050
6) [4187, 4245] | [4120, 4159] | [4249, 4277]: 0.008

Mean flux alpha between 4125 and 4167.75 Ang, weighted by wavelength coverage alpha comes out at 23.5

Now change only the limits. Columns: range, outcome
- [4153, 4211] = 24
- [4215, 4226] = 26.1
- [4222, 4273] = 25.9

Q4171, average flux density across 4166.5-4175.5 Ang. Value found 24.4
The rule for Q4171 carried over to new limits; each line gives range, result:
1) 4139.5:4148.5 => 22.1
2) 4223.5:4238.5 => 23.9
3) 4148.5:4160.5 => 22.7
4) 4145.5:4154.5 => 22.1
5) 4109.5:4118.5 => 26.5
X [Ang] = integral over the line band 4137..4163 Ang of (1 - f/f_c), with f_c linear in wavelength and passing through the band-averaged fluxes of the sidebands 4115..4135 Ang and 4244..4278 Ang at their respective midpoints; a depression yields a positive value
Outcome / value 2.8 Ang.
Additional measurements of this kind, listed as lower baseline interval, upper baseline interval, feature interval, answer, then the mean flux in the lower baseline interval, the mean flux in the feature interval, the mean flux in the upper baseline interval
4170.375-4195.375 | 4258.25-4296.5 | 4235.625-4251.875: -1.0 Ang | 24.1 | 26.3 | 25.2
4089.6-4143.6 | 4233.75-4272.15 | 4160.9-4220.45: 2.9 Ang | 25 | 24.6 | 26.6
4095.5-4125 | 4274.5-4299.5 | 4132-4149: 1.3 Ang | 25.4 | 23.2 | 23.8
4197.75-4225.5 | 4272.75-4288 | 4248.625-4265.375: -1.2 Ang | 25.6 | 26.8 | 24.7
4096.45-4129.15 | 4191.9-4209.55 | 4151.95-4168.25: 0.9 Ang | 25.4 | 23.4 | 24.2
